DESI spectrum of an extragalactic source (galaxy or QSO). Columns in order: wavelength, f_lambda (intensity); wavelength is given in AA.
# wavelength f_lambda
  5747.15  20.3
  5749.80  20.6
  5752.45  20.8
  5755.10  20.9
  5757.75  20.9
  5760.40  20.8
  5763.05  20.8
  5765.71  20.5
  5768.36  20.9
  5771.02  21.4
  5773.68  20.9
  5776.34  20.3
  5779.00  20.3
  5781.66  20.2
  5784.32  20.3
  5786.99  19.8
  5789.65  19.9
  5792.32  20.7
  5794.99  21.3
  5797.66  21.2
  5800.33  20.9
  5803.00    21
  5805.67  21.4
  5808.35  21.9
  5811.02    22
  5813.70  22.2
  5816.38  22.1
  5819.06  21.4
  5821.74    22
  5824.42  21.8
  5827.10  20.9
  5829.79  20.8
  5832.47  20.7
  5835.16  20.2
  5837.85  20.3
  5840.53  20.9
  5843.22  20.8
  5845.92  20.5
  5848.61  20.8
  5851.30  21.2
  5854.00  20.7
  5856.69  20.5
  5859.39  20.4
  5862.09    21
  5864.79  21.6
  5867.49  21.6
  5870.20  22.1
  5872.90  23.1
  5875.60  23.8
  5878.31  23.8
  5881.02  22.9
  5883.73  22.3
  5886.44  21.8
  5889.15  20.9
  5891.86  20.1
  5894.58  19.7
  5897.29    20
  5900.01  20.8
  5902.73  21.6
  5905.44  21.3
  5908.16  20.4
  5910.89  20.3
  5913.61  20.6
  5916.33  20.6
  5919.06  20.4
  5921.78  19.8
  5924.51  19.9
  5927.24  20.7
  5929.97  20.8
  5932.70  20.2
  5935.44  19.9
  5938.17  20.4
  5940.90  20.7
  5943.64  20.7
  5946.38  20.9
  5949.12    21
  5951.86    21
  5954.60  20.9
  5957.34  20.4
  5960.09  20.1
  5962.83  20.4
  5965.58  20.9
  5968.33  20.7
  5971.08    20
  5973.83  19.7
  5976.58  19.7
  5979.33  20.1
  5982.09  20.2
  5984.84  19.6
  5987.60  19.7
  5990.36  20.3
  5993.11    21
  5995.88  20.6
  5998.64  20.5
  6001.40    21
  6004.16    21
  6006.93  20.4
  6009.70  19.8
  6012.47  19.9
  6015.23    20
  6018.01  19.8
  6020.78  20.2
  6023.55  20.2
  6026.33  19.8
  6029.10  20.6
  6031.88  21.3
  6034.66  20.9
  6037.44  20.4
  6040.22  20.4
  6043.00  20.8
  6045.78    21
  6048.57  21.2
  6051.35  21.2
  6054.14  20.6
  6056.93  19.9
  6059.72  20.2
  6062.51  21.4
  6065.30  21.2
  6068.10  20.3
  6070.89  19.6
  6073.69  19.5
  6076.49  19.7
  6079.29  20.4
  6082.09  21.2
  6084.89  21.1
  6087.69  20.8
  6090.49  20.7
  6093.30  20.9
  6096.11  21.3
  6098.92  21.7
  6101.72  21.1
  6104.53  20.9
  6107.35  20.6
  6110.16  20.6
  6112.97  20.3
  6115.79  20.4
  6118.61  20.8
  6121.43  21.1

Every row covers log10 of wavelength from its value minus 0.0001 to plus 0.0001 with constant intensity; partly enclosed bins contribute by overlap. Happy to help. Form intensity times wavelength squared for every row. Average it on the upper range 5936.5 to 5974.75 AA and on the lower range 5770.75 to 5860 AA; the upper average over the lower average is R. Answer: 1.0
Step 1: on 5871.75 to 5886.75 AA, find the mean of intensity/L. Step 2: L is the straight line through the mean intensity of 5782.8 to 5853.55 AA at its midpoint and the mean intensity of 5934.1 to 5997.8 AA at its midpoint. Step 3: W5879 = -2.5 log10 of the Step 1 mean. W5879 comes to -0.11 mag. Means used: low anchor 21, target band 23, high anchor 20.4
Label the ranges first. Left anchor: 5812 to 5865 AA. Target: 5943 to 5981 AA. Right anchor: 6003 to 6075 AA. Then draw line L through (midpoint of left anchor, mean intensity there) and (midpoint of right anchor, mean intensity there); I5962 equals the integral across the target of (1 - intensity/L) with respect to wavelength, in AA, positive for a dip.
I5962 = 0.39 AA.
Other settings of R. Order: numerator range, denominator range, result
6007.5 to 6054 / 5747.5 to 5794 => 1.09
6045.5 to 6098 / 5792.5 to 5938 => 1.05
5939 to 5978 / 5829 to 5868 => 1.02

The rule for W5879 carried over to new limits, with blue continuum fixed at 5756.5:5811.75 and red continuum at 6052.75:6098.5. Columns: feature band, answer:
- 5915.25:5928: 0.02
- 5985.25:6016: 0.01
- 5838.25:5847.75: 0.00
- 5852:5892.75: -0.05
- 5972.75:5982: 0.04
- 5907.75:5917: 0.01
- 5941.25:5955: -0.01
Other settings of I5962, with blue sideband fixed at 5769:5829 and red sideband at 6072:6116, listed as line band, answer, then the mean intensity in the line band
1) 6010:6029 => 0.71 AA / 20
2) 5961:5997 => 1.09 AA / 20.2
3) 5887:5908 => 0.29 AA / 20.7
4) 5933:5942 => 0.26 AA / 20.3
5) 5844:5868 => 0.13 AA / 20.9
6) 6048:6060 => 0.08 AA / 20.6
